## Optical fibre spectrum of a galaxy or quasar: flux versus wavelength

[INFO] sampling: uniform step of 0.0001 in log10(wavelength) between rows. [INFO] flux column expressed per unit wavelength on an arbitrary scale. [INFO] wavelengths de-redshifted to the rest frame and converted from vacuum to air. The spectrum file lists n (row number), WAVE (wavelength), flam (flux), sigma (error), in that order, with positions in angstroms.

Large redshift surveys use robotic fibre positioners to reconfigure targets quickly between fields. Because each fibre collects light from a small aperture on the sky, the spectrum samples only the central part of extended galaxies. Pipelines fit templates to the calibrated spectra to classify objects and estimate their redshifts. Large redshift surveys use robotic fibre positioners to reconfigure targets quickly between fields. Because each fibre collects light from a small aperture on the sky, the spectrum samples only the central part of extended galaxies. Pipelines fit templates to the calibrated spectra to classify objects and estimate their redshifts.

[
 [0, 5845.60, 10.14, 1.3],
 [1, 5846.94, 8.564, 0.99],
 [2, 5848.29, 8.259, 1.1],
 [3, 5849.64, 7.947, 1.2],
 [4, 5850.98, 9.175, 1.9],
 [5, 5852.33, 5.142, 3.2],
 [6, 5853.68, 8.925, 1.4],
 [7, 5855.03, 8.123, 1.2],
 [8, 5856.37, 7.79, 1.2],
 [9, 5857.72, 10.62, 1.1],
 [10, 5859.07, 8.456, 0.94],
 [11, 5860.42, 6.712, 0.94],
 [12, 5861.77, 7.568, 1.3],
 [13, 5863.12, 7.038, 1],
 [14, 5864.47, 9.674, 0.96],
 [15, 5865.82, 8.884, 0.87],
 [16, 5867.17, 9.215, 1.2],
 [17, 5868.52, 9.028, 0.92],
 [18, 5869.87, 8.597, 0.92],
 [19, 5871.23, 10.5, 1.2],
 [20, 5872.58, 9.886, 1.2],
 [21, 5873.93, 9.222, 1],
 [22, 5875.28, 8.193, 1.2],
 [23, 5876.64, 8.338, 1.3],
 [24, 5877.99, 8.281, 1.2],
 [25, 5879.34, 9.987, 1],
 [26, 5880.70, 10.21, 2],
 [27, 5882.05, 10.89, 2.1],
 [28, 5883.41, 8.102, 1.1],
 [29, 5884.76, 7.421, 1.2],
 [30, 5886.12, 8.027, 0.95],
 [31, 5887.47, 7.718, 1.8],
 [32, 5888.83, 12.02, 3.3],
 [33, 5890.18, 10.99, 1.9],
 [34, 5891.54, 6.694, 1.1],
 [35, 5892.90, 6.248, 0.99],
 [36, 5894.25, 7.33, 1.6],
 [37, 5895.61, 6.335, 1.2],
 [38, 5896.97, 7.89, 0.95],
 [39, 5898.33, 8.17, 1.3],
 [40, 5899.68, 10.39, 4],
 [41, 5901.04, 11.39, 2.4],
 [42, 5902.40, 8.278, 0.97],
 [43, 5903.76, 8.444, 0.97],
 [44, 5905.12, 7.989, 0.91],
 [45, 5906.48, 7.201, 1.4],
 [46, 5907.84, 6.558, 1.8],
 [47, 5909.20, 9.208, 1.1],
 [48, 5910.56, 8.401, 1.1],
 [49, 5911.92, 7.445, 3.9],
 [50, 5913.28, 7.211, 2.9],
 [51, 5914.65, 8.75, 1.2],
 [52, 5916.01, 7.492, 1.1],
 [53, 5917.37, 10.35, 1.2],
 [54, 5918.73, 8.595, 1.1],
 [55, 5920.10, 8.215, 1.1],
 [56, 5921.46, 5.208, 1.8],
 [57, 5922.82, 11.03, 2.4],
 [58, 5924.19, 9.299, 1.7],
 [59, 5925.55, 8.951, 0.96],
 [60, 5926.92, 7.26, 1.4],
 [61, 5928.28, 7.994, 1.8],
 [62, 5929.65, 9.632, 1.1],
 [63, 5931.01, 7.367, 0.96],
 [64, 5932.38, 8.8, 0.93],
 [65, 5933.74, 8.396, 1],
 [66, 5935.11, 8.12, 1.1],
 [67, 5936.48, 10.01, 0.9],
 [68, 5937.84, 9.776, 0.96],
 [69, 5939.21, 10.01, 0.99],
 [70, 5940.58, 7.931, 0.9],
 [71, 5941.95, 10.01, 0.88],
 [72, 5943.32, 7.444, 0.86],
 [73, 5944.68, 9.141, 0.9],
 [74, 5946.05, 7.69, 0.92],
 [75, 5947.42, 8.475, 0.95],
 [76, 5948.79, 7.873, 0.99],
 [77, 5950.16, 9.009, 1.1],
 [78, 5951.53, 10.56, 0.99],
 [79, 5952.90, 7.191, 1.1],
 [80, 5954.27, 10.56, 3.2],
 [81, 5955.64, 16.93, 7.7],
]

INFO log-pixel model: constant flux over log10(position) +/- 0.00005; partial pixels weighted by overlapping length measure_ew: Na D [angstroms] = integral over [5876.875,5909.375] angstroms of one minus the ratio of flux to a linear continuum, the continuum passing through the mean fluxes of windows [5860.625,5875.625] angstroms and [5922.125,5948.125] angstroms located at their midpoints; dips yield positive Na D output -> 1.0 angstroms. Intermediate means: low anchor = 8.84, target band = 8.56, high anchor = 8.8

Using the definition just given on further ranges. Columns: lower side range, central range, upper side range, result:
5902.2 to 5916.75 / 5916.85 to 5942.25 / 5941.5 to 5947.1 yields -1.55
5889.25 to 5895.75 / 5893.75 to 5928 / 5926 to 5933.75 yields -1.18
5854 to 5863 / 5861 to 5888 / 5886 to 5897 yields -2.22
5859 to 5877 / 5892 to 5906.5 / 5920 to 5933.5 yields 0.59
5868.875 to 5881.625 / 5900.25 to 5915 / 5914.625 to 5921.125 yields 0.71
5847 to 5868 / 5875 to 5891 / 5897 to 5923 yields -1.68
